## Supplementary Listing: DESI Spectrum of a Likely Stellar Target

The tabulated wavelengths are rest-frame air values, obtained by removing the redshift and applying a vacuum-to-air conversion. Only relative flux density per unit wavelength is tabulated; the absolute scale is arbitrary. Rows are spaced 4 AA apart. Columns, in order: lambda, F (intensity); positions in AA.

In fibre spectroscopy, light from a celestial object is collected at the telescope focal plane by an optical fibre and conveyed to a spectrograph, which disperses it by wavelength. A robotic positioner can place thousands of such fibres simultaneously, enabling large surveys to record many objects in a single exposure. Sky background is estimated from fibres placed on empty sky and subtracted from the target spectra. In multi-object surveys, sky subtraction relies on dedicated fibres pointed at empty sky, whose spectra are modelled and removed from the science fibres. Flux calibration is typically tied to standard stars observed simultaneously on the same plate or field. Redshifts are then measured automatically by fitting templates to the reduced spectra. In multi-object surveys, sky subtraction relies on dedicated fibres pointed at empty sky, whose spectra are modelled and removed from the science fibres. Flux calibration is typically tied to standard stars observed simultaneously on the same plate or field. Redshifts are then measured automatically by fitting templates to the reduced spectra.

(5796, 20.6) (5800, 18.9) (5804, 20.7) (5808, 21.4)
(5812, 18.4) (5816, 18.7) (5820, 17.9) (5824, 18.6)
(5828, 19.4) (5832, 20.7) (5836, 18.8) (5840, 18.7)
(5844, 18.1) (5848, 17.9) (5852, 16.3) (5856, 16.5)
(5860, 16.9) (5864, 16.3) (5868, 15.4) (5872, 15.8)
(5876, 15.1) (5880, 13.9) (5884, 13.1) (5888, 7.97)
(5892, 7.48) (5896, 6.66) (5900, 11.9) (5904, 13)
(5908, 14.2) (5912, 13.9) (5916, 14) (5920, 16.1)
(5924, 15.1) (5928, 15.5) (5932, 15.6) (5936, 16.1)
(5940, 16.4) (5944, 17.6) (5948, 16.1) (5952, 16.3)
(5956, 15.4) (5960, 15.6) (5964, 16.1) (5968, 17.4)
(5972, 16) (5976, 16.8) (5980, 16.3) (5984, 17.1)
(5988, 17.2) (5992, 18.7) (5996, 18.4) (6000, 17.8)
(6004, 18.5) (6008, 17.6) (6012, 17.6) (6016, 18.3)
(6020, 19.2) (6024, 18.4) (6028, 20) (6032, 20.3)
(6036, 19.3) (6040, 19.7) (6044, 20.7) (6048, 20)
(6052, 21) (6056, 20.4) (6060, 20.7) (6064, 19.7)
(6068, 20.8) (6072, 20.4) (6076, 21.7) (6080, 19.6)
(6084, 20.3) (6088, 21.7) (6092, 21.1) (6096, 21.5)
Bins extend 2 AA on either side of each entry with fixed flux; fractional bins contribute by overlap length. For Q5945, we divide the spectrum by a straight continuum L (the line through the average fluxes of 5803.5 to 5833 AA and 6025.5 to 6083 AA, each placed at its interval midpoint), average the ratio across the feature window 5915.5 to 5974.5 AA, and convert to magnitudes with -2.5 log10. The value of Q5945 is 0.23 mag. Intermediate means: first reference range 19.4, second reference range 20.3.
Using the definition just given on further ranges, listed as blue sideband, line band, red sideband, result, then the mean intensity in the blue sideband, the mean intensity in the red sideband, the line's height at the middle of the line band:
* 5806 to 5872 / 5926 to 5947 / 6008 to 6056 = 0.157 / 18.1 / 19.5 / 18.8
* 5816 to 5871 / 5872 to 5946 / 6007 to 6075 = 0.332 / 17.8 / 19.7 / 18.4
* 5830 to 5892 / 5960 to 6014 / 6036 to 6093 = 0.087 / 15.8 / 20.5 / 18.7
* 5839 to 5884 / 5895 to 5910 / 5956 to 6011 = 0.371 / 16.2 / 17.1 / 16.5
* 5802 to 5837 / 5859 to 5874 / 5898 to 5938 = 0.069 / 19.4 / 14.5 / 17.1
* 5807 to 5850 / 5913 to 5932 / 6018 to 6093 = 0.272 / 18.9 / 20.3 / 19.5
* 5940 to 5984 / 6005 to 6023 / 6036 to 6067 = 0.026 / 16.4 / 20.3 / 18.6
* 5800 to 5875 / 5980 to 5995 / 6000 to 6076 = 0.100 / 18.1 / 19.6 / 19.2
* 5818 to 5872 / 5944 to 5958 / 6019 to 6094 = 0.175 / 17.7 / 20.3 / 19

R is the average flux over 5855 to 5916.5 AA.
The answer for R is 13.2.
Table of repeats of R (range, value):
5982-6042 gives 18.5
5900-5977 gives 15.5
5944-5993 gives 16.6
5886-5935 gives 12.7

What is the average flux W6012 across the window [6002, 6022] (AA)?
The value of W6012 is 18.2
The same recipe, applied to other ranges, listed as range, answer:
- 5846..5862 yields 16.9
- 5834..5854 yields 18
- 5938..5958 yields 16.4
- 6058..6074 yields 20.4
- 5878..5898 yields 9.82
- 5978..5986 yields 16.7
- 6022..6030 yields 19.2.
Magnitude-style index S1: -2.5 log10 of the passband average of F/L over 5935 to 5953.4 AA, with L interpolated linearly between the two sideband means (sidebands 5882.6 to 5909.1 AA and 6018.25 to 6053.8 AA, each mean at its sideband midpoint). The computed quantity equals -0.21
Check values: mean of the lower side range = 10.4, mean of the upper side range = 19.8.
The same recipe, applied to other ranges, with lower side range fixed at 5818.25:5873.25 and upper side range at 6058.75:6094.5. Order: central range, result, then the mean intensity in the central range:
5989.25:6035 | 0.07 mag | 18.6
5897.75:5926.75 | 0.31 mag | 14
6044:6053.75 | -0.01 mag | 20.5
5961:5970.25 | 0.16 mag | 16.6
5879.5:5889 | 0.48 mag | 11.7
